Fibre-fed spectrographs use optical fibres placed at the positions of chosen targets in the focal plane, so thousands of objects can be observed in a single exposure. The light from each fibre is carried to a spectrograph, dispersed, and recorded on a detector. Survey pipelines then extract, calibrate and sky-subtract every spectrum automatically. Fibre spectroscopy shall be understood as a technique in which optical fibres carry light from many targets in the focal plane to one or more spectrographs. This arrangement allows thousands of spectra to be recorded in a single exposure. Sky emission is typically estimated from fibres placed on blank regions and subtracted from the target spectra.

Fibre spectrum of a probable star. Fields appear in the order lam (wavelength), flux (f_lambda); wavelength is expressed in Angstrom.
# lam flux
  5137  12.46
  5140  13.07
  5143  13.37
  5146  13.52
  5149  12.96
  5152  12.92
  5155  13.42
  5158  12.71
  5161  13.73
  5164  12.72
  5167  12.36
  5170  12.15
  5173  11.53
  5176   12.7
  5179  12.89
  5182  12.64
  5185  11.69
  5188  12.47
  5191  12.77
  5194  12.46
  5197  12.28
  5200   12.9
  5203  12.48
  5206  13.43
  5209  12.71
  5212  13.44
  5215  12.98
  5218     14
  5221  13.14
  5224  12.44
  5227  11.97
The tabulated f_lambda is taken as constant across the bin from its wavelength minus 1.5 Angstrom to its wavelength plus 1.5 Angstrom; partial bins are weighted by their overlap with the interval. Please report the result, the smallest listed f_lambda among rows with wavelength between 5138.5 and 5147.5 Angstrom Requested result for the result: 13.07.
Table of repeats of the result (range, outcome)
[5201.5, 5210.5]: 12.48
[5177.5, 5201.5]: 11.69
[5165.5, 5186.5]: 11.53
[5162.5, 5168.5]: 12.36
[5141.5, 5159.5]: 12.71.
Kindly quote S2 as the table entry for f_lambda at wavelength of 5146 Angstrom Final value 13.52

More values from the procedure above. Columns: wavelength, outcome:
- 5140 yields 13.07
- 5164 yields 12.72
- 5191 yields 12.77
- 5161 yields 13.73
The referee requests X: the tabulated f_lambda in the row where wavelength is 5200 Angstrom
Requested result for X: 12.9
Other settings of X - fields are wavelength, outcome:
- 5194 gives 12.46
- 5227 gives 11.97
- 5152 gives 12.92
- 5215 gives 12.98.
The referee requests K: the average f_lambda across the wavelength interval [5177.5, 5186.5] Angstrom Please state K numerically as 12.4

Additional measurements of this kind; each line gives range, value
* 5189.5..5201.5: 12.6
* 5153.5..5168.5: 13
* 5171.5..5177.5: 12.1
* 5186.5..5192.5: 12.6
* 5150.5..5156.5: 13.2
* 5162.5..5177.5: 12.3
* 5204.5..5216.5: 13.1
